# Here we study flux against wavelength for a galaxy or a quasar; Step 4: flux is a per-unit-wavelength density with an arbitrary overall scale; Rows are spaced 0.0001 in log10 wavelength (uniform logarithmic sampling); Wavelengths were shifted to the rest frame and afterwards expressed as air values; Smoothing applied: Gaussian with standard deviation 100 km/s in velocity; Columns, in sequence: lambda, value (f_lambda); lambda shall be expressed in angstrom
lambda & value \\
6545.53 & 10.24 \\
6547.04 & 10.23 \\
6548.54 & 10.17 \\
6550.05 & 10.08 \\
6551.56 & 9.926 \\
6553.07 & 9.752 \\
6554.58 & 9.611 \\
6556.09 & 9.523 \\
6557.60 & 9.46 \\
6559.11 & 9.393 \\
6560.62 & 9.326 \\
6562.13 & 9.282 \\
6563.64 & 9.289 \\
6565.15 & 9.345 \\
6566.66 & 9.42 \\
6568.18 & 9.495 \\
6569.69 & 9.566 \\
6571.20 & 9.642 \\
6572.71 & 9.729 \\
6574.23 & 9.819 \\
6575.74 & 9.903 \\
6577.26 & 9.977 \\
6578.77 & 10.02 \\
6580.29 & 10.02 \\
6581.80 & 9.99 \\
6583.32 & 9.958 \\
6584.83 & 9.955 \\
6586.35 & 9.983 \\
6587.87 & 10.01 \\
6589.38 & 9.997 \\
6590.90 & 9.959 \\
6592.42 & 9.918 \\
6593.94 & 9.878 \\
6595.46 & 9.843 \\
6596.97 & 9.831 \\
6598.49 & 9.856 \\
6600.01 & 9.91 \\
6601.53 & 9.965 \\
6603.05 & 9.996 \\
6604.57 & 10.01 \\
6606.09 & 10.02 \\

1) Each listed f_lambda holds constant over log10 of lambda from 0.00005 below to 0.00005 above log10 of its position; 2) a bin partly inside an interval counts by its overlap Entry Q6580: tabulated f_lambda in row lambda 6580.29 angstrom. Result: 10.02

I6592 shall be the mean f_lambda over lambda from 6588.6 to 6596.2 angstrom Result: 9.92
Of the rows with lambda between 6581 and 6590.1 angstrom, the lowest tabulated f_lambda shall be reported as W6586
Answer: 9.955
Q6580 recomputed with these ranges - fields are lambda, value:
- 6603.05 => 9.996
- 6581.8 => 9.99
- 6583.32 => 9.958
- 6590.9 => 9.959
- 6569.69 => 9.566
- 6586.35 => 9.983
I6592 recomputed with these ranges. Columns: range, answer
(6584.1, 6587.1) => 9.96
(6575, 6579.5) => 9.96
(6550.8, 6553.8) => 9.83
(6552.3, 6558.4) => 9.58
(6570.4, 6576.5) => 9.77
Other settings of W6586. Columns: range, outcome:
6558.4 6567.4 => 9.282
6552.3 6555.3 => 9.611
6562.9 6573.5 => 9.289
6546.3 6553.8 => 9.752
